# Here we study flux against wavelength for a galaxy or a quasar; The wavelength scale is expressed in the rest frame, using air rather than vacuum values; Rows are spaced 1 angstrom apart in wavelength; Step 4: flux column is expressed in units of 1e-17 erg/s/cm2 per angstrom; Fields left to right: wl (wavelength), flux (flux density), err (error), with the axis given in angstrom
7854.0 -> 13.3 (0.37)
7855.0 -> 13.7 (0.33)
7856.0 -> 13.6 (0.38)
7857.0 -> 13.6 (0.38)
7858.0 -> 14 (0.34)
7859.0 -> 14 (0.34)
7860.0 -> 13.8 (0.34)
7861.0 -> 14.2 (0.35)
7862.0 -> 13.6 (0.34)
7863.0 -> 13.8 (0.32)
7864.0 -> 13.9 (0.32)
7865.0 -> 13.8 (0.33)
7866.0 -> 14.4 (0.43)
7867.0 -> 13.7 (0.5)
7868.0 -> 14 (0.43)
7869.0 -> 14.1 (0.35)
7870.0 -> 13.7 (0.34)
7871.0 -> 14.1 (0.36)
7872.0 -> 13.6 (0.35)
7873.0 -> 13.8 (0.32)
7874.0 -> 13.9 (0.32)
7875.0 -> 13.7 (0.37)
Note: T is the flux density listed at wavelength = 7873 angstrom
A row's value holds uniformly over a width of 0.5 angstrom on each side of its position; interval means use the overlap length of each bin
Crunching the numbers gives 13.8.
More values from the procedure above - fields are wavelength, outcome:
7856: 13.6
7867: 13.7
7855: 13.7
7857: 13.6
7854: 13.3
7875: 13.7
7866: 14.4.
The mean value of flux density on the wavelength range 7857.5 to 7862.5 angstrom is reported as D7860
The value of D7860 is 13.9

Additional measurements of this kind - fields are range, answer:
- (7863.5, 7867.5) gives 14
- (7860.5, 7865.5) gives 13.9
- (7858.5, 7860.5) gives 13.9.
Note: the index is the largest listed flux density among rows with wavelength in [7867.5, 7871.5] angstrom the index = 14.1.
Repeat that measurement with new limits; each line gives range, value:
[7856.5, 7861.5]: 14.2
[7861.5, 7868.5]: 14.4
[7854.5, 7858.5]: 14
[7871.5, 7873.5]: 13.8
